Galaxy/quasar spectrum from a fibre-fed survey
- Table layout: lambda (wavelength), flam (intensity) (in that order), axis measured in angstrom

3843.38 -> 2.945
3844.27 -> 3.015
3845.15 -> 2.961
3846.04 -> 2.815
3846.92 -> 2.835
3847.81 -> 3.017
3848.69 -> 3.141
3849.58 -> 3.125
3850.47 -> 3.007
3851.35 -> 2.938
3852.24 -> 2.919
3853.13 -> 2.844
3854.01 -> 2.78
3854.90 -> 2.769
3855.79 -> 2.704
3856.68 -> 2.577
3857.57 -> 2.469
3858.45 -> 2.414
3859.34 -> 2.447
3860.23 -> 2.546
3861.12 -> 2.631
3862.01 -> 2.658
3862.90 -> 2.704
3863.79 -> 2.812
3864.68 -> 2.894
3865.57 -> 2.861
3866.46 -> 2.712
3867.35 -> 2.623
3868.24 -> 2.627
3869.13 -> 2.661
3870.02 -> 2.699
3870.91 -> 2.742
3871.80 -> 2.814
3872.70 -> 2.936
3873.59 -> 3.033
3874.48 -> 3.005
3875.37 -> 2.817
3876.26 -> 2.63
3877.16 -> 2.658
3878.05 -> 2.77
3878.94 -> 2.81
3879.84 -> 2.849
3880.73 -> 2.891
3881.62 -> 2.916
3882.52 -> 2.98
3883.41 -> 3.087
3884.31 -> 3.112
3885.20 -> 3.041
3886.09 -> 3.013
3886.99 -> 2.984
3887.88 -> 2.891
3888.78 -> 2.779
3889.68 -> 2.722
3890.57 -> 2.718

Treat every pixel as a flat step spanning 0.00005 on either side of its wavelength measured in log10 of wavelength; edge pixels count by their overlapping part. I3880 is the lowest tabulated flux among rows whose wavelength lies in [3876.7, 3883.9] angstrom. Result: 2.658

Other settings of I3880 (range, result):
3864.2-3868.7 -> 2.623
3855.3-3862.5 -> 2.414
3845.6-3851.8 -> 2.815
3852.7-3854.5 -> 2.78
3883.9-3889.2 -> 2.779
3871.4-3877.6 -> 2.63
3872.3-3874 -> 2.936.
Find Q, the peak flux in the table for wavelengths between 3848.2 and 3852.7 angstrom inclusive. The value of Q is 3.141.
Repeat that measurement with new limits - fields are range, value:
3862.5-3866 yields 2.894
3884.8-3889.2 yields 3.041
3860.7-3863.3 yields 2.704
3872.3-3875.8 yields 3.033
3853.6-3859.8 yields 2.78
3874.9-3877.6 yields 2.817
